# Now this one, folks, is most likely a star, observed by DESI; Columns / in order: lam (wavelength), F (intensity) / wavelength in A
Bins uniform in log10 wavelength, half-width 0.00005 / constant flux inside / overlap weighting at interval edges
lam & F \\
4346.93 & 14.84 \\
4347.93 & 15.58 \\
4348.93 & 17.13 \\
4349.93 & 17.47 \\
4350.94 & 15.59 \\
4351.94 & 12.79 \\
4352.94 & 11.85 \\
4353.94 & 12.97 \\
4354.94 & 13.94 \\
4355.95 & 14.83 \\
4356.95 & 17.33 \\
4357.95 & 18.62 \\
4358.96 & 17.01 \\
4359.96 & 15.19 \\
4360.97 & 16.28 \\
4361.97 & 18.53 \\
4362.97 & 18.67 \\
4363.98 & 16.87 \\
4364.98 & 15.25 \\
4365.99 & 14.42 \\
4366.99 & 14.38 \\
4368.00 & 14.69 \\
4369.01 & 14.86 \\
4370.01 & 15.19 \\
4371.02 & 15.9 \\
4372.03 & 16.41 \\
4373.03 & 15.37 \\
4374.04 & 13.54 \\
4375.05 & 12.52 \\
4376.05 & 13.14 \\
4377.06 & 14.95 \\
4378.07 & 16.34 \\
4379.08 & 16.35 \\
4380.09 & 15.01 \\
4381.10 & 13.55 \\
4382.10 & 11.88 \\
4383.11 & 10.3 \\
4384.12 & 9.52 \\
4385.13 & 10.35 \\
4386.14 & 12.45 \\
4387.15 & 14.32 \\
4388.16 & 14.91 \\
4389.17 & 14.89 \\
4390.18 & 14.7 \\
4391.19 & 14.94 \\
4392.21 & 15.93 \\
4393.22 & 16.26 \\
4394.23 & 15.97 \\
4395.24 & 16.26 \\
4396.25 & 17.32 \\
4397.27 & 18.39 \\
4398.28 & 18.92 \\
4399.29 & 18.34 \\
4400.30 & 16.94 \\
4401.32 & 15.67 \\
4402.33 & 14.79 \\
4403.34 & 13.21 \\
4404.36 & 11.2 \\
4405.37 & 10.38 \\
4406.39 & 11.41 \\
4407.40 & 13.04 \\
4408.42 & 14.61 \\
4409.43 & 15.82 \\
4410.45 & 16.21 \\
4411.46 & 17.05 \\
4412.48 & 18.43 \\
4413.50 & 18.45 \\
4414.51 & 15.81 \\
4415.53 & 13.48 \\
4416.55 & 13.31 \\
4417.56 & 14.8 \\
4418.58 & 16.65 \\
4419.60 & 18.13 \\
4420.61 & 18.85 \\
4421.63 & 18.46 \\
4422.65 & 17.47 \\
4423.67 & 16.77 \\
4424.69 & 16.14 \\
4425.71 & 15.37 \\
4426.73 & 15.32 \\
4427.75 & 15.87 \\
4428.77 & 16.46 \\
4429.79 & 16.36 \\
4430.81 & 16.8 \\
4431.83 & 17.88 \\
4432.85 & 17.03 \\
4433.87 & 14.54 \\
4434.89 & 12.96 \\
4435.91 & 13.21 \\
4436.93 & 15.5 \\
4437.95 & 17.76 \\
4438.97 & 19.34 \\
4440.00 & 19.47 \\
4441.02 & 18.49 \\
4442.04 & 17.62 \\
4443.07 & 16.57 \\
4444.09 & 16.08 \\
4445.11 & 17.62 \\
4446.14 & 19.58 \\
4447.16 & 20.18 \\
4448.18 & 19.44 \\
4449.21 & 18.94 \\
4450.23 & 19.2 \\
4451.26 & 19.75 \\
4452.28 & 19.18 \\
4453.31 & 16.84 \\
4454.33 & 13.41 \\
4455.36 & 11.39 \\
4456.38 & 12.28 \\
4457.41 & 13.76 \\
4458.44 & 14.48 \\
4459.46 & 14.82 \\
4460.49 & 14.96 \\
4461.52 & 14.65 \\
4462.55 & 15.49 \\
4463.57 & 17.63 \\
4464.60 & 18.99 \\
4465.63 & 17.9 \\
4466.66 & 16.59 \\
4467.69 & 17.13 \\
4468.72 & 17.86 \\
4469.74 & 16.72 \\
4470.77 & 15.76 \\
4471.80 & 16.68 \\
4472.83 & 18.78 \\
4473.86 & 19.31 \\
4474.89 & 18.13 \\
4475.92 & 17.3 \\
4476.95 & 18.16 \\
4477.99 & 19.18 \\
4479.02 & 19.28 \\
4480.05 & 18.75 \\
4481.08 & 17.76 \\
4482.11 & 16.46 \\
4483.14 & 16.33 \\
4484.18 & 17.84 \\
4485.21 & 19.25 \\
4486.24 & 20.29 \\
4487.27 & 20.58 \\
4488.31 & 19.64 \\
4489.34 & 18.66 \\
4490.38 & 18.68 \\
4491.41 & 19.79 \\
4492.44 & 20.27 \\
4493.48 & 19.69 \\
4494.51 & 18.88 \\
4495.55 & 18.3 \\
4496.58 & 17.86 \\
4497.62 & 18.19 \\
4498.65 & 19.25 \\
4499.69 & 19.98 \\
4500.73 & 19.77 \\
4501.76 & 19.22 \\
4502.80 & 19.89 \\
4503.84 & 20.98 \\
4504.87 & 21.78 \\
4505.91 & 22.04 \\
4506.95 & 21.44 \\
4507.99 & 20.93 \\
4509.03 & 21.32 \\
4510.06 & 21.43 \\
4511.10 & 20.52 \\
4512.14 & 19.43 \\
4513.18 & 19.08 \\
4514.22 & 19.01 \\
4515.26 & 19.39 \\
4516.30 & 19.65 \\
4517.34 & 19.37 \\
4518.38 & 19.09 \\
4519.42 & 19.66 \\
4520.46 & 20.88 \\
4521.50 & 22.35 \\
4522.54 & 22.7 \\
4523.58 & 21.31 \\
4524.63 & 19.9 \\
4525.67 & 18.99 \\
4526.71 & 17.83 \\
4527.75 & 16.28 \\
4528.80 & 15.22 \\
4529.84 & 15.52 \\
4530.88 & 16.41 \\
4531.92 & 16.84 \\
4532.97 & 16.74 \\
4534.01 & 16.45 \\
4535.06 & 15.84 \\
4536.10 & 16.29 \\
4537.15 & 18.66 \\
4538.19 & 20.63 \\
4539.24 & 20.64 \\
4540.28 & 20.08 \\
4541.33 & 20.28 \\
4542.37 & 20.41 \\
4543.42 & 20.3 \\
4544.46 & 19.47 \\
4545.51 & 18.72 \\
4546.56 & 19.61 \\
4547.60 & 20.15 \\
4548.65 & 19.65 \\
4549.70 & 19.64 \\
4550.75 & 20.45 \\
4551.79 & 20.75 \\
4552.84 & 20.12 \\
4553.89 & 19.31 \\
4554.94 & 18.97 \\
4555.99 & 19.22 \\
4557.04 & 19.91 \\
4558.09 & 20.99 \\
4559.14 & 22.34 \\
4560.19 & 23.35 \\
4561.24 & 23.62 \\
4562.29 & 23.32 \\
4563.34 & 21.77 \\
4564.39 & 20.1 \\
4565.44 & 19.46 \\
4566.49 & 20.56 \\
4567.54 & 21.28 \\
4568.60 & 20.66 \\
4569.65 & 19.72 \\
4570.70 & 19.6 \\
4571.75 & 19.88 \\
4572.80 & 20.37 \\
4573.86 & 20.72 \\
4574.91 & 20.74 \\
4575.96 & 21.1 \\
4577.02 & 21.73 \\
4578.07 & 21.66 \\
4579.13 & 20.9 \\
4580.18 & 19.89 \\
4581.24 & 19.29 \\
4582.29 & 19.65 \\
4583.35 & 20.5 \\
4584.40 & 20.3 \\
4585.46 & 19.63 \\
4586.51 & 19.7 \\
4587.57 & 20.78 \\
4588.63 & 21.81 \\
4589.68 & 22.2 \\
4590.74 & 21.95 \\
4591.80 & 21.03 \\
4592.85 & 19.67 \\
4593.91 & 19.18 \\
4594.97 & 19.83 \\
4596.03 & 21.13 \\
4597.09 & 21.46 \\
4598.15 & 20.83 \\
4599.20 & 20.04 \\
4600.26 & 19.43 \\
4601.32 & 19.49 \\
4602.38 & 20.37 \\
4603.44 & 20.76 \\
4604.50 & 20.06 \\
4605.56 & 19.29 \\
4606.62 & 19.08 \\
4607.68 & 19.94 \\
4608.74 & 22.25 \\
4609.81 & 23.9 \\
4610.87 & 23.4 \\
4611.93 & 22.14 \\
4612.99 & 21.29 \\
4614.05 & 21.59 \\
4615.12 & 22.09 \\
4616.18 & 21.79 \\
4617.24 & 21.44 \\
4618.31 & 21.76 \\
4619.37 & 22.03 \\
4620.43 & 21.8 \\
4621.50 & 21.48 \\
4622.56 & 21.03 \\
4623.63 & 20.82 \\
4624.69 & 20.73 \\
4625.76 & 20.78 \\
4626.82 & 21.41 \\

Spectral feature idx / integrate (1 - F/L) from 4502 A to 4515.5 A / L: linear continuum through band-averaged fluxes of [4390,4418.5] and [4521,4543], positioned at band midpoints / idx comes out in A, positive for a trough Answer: -1.9 A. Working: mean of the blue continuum 15.4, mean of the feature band 20.5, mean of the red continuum 18.5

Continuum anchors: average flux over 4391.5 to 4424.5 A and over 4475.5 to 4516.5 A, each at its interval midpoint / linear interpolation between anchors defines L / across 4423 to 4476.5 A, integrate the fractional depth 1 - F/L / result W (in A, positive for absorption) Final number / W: 2.4 A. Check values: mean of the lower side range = 15.9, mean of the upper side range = 19.4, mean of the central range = 16.7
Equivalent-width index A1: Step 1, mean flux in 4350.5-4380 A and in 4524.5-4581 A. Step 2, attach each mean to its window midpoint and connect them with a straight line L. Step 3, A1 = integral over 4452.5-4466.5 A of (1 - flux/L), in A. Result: 1.8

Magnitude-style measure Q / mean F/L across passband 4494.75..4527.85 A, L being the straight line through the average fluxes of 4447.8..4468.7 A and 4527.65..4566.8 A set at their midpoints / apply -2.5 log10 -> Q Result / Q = -0.101 mag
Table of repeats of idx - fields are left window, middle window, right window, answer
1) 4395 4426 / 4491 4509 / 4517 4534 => -1.92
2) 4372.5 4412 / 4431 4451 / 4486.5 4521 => -0.70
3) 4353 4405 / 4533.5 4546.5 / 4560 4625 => 0.31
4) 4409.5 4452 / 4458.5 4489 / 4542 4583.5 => 0.90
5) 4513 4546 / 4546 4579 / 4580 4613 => -1.56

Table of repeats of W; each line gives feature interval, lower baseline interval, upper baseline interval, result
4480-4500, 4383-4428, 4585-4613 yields -1.3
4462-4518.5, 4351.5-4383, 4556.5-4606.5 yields -2.0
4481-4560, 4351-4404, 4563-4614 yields -2.4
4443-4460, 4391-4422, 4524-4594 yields 0.3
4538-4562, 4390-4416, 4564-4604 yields -1.1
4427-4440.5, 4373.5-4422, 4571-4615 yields -0.3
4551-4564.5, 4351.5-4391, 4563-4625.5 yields -0.9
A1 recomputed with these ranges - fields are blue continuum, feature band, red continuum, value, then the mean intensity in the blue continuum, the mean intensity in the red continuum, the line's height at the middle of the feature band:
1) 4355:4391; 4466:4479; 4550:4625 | -0.1 A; 14.8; 20.8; 17.6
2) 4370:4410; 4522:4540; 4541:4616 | 1.0 A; 14.5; 20.6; 19.1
